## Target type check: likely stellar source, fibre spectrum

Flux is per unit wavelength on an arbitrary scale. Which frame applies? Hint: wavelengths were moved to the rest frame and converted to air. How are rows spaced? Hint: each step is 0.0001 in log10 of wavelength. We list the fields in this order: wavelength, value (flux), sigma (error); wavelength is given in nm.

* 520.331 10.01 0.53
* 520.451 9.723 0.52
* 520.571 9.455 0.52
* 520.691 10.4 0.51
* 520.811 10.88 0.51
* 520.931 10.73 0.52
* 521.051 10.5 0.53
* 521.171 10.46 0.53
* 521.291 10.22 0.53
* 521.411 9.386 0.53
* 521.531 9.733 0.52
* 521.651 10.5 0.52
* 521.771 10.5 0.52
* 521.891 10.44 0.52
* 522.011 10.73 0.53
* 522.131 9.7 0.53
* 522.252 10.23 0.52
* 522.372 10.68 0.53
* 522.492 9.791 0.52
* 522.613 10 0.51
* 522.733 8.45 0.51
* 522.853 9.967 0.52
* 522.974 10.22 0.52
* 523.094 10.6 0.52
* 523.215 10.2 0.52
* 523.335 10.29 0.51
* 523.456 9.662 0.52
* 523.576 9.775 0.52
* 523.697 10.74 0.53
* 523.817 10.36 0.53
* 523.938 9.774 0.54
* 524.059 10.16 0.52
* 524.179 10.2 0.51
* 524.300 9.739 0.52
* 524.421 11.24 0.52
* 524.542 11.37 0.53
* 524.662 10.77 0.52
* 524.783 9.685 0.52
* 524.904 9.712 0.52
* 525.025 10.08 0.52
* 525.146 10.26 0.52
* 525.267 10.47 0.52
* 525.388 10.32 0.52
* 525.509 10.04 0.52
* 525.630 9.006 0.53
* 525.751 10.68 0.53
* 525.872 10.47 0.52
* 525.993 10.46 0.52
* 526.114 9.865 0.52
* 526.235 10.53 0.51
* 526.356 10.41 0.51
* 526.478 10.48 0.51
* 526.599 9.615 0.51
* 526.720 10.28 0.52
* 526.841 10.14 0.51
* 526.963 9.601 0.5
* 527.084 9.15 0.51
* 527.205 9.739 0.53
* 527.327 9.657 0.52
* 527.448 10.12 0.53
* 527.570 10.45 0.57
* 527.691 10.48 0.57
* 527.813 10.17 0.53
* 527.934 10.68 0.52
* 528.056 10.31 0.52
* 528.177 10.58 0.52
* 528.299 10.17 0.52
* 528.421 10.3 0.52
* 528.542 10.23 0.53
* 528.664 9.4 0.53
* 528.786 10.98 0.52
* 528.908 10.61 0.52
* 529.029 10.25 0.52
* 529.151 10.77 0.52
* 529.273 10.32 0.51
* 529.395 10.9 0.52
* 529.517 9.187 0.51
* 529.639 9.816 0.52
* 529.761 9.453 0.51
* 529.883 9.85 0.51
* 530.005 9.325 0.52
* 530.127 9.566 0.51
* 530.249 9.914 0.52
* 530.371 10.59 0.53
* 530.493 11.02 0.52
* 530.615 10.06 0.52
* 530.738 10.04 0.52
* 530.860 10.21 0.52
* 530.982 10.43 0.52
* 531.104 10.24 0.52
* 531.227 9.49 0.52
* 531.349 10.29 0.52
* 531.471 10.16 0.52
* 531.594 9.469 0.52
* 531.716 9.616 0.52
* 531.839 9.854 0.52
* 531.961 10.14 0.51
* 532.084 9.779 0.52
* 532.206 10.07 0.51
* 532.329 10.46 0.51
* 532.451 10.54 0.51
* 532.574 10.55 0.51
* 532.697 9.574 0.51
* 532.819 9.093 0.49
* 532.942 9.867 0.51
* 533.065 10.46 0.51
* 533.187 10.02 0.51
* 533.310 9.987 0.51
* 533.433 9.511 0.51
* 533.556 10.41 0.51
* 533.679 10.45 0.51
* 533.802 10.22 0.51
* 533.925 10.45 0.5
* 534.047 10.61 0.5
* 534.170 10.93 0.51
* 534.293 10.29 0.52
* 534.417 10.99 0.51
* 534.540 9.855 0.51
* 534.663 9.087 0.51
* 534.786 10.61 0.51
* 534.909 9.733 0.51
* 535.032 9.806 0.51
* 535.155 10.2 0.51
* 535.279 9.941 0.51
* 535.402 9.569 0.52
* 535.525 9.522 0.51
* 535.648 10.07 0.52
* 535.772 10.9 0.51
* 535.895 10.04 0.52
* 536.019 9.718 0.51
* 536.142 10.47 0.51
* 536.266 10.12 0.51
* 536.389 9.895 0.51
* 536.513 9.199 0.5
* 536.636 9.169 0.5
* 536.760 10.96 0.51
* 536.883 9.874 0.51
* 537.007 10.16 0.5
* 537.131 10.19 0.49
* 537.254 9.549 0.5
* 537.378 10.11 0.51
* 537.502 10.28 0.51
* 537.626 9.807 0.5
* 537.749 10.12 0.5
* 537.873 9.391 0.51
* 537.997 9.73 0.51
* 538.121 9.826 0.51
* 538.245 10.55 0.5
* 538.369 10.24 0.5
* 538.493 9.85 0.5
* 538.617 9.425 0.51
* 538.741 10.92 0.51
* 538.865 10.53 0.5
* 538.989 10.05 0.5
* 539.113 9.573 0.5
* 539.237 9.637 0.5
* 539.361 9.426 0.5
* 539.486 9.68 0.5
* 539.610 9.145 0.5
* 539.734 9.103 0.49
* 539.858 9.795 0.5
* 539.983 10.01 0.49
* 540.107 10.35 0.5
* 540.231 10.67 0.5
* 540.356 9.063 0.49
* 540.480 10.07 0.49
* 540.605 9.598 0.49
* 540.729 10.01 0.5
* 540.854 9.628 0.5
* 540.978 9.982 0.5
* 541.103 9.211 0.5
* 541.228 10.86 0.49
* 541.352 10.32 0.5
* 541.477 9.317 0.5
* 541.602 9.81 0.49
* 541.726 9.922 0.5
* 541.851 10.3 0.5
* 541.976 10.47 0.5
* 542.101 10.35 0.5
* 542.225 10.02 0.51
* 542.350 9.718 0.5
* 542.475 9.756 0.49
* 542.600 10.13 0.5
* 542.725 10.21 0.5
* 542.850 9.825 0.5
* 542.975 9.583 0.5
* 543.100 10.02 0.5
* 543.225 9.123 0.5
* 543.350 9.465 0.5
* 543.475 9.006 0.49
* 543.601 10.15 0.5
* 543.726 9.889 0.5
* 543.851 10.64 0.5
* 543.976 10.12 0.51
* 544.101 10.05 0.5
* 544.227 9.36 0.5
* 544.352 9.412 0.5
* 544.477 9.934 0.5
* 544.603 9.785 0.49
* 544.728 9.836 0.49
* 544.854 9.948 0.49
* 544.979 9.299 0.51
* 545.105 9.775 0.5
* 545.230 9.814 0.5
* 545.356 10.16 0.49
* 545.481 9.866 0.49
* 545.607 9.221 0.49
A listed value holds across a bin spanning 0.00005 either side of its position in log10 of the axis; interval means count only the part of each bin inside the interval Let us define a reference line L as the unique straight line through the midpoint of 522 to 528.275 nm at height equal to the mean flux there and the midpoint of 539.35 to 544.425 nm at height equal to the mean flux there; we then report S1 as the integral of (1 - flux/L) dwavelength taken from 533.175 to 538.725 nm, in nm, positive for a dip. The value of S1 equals -0.05 nm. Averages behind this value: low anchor 10.2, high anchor 9.85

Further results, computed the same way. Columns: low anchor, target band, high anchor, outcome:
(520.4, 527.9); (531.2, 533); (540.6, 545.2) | 0.02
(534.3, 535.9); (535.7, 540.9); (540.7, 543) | 0.04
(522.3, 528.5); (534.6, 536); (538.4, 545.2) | 0.00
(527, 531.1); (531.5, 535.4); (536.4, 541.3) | -0.02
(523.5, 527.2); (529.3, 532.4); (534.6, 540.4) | 0.02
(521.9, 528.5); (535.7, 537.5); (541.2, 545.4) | -0.01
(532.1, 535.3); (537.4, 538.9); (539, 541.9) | -0.02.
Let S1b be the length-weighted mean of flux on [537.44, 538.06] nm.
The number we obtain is 9.87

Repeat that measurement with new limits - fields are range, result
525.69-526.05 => 10.5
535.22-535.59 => 9.7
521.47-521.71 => 10.1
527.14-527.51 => 9.82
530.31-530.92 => 10.4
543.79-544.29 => 10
